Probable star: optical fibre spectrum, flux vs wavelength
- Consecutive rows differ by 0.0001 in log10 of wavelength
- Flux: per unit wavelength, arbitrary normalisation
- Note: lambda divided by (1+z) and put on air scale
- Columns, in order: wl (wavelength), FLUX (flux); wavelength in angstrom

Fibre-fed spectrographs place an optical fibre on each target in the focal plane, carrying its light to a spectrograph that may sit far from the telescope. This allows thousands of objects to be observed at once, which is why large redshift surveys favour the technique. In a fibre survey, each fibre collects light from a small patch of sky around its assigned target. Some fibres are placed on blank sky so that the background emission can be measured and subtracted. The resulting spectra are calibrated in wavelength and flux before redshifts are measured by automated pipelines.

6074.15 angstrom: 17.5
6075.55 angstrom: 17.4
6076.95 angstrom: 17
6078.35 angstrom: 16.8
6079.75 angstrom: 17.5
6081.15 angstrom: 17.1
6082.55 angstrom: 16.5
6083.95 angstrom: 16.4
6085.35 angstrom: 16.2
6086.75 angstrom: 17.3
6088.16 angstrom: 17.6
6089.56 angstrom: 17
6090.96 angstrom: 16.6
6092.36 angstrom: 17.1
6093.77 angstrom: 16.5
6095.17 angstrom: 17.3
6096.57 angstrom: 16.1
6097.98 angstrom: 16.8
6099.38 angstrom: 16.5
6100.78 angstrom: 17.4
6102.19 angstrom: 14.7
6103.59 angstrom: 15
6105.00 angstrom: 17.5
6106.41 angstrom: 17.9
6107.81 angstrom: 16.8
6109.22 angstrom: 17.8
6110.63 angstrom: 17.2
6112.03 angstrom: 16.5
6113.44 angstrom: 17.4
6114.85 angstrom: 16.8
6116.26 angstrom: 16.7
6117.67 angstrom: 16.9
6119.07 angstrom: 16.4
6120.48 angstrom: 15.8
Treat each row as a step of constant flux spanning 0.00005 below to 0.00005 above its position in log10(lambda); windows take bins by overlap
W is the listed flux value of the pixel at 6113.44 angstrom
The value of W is 17.4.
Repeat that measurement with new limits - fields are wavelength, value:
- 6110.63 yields 17.2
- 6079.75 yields 17.5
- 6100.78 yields 17.4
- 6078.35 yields 16.8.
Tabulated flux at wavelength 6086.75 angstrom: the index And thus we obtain 17.3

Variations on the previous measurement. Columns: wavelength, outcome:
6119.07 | 16.4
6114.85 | 16.8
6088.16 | 17.6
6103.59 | 15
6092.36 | 17.1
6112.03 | 16.5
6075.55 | 17.4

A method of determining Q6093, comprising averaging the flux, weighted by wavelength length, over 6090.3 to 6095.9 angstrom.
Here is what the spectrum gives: 16.9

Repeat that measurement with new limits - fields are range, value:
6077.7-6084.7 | 16.9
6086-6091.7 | 17.1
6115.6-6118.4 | 16.8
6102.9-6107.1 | 16.8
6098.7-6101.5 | 16.9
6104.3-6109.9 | 17.5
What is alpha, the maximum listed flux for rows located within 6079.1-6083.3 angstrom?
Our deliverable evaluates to 17.5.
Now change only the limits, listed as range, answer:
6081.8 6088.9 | 17.6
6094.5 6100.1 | 17.3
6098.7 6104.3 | 17.4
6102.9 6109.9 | 17.9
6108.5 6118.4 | 17.8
